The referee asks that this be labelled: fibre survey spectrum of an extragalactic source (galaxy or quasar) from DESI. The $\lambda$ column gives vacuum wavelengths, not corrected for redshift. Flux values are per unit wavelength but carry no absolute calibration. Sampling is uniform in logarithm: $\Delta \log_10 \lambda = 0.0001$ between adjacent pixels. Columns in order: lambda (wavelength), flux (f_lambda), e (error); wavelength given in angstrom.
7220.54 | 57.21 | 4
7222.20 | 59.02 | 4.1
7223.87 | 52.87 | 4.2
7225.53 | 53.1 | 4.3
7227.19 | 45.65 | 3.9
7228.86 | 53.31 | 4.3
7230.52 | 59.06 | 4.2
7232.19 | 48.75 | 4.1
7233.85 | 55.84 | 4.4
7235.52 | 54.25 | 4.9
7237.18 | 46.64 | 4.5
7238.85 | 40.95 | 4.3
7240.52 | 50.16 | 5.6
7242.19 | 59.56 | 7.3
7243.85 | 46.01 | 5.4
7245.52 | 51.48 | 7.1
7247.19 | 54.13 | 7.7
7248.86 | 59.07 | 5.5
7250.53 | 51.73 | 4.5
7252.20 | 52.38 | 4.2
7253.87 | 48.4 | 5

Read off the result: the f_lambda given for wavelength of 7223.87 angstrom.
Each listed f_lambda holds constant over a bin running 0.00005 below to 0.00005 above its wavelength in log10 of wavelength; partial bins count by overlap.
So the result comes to 52.87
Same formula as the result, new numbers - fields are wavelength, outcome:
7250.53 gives 51.73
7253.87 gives 48.4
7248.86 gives 59.07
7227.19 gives 45.65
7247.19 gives 54.13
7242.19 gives 59.56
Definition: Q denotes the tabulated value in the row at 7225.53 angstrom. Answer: 53.1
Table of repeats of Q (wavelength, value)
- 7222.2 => 59.02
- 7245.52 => 51.48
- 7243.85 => 46.01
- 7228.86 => 53.31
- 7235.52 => 54.25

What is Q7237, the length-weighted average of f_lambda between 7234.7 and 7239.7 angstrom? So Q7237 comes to 47.3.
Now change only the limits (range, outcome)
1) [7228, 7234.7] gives 54.2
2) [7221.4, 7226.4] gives 54.9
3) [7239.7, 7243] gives 54.8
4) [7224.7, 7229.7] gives 50.8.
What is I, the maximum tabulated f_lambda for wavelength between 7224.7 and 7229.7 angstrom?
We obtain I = 53.31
